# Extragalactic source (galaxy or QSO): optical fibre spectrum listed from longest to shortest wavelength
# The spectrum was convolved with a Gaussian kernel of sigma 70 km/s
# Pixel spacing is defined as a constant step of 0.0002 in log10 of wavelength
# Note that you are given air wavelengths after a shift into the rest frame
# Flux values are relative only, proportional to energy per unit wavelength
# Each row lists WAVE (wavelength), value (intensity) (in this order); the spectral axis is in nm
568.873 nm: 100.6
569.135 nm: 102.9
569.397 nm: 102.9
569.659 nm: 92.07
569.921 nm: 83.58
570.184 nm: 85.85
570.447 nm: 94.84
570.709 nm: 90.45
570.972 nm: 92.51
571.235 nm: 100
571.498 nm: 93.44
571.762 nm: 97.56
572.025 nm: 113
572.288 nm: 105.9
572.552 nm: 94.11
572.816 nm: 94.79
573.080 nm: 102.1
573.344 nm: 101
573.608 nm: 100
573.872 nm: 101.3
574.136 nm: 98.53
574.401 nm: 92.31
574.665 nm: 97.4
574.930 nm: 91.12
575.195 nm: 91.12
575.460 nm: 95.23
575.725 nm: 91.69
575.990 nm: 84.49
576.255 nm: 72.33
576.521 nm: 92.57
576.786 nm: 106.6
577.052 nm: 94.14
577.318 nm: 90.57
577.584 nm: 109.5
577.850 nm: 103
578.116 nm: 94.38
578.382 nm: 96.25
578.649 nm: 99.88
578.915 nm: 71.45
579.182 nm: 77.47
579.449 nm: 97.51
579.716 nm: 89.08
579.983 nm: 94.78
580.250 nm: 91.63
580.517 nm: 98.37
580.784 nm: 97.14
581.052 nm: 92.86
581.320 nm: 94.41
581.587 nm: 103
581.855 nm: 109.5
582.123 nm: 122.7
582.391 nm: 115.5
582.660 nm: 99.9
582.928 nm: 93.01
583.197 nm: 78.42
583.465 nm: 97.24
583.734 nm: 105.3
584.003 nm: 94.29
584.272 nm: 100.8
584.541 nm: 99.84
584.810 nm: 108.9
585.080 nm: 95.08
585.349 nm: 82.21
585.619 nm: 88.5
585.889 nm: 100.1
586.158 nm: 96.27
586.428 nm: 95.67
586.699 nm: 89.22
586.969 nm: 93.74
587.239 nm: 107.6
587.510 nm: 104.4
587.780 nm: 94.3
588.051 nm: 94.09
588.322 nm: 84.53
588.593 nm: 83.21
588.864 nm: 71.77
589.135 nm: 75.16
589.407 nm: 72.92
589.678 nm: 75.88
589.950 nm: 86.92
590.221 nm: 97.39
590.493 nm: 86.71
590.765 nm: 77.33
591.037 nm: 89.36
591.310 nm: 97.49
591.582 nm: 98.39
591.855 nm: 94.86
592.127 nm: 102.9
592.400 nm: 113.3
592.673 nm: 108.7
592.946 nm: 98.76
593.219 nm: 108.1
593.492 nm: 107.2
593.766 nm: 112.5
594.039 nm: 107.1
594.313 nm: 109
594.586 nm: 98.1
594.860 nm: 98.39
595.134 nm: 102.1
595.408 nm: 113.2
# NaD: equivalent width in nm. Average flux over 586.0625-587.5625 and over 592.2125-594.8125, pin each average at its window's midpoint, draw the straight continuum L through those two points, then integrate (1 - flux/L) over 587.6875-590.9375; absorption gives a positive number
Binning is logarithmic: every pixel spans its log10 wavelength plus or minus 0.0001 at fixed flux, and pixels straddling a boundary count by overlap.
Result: 0.57 nm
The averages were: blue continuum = 97.4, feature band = 83.3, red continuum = 107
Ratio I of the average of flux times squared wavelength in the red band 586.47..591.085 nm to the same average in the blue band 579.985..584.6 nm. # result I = 0.9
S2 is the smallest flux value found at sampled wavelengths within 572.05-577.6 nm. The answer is 72.33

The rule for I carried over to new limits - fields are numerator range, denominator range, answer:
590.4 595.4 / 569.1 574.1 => 1.12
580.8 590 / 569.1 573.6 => 1.02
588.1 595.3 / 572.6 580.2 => 1.06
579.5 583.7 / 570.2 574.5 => 1.04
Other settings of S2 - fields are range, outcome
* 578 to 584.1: 71.45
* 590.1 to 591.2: 77.33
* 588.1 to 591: 71.77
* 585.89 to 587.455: 89.22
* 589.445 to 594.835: 75.88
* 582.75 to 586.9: 78.42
